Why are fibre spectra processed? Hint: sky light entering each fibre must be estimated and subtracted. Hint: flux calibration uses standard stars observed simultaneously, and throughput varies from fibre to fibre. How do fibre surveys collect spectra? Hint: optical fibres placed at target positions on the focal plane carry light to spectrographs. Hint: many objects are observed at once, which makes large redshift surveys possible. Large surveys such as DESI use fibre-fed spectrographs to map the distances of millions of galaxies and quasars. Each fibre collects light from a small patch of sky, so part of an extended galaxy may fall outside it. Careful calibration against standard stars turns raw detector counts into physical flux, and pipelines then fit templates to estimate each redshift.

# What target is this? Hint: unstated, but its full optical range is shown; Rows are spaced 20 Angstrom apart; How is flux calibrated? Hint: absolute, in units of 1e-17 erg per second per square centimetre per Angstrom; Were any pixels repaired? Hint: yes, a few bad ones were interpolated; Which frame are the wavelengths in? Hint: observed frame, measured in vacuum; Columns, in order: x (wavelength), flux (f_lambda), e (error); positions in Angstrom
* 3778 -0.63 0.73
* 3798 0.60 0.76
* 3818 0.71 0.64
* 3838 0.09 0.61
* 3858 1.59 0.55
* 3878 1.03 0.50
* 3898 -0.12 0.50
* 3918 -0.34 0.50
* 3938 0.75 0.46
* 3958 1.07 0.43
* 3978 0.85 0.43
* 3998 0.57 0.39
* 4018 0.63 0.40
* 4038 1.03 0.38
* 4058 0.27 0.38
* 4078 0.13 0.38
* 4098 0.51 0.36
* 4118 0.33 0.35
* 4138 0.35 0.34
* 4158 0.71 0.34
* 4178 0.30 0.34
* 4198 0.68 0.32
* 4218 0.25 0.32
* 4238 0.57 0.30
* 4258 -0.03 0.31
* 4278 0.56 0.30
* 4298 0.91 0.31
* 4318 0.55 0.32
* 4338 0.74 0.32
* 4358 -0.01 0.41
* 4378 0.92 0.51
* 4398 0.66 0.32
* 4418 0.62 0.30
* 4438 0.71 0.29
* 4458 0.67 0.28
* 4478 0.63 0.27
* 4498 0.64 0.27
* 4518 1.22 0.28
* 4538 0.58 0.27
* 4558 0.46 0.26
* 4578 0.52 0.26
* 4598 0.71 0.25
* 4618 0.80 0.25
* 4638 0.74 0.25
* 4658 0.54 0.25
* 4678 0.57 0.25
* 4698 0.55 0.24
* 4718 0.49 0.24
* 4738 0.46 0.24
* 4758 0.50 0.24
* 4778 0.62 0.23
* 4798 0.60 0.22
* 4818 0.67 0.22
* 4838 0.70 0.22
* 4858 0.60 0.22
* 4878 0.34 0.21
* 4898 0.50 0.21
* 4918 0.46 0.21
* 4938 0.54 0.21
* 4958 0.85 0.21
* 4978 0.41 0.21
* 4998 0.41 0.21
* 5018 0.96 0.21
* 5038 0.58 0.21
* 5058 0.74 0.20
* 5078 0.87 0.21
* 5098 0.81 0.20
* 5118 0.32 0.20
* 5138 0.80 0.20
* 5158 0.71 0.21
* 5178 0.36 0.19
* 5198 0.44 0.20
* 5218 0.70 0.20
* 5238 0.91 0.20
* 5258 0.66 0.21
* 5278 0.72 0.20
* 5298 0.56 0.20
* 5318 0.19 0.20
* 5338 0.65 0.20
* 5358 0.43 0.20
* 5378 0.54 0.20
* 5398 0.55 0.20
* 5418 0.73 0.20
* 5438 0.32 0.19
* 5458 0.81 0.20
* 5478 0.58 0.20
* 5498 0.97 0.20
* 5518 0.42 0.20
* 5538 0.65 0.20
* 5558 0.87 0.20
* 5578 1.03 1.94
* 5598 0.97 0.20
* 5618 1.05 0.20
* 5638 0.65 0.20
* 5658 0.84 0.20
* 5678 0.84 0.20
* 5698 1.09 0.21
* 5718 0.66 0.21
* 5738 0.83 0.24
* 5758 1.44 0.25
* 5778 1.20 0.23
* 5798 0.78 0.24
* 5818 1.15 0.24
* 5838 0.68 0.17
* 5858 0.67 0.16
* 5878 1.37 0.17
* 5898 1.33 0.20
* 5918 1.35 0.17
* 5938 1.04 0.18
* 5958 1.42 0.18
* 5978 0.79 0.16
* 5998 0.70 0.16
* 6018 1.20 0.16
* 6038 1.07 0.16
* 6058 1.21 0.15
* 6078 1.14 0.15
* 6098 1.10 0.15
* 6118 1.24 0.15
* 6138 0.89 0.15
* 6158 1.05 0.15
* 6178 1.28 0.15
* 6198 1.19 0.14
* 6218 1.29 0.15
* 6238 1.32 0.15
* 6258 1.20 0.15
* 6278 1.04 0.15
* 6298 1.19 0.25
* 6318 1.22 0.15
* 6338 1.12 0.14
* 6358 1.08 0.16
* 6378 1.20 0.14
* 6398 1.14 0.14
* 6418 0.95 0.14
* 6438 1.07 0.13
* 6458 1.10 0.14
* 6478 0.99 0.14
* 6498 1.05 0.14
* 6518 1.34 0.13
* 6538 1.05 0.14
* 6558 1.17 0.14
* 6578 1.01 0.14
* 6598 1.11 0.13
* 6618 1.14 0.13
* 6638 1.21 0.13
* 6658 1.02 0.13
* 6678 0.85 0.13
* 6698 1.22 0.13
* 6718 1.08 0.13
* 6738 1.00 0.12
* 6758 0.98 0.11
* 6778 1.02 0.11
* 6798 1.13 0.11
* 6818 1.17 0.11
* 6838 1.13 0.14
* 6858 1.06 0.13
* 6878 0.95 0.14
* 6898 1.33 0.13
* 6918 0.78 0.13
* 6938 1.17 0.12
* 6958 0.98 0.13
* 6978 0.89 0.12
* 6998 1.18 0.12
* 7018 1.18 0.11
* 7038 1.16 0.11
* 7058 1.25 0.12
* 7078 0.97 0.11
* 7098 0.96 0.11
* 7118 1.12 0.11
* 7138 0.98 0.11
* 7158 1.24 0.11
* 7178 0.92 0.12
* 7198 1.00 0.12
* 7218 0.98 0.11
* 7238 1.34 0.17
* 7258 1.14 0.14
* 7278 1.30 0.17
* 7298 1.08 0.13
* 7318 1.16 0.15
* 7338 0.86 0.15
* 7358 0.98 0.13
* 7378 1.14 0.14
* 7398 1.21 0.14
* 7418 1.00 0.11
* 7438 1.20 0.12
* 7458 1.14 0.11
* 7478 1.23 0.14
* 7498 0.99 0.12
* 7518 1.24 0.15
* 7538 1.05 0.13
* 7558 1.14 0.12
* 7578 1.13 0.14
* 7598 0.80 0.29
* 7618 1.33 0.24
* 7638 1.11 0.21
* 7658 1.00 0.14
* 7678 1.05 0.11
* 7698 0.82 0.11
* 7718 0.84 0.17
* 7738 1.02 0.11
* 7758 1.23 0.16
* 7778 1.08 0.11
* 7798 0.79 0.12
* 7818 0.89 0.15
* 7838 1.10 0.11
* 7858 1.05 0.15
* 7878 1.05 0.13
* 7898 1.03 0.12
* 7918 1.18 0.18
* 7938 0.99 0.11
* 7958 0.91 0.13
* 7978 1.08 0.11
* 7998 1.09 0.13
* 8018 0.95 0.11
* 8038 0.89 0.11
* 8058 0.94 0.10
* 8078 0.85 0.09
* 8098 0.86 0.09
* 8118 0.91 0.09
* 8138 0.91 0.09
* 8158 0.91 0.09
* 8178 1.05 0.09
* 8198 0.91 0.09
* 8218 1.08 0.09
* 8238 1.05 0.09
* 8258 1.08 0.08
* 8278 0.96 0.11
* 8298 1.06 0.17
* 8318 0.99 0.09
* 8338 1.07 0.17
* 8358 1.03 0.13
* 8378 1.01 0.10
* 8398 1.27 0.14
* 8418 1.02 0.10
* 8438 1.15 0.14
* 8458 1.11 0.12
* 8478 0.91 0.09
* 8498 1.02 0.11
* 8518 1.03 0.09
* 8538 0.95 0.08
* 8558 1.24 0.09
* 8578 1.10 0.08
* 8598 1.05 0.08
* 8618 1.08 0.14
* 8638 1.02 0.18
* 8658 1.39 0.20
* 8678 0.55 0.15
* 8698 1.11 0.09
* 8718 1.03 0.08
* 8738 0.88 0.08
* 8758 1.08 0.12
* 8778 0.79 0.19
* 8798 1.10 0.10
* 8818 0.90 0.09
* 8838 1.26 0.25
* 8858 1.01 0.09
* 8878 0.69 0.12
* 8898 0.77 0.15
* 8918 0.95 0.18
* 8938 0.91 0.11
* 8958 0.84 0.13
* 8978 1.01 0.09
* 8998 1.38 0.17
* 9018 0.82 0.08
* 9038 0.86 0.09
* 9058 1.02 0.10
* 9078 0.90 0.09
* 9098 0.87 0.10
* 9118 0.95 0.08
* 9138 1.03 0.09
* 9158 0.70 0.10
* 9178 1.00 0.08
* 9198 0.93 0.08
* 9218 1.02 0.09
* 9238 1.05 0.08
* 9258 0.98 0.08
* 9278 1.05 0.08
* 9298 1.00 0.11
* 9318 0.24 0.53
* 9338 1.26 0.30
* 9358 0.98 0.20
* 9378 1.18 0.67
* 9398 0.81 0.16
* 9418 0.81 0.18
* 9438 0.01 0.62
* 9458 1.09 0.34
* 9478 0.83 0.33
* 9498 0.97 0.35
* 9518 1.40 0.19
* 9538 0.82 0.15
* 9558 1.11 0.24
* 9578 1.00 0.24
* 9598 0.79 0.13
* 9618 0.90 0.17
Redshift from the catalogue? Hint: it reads 0.47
